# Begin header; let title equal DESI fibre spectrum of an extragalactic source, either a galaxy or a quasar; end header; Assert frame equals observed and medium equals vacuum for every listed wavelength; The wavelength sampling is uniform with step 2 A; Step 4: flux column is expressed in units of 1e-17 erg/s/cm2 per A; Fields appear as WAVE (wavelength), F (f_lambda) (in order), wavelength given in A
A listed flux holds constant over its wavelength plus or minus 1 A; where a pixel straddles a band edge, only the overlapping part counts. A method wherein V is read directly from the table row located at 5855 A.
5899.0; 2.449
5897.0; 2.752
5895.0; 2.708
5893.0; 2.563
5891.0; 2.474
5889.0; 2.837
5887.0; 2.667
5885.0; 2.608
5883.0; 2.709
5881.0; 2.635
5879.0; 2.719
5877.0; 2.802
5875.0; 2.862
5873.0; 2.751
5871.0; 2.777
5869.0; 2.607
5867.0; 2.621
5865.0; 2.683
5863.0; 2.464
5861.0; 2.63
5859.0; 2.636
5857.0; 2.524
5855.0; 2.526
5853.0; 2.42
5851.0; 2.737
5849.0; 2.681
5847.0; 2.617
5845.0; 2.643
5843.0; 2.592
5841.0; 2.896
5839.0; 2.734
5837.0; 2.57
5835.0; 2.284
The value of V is 2.526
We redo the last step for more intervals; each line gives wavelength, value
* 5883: 2.709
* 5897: 2.752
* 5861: 2.63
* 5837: 2.57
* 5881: 2.635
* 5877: 2.802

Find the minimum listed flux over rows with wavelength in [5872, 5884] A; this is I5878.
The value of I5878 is 2.635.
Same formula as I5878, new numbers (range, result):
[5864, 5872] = 2.607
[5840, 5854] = 2.42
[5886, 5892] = 2.474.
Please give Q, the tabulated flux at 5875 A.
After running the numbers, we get 2.862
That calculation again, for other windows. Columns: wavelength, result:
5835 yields 2.284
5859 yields 2.636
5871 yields 2.777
